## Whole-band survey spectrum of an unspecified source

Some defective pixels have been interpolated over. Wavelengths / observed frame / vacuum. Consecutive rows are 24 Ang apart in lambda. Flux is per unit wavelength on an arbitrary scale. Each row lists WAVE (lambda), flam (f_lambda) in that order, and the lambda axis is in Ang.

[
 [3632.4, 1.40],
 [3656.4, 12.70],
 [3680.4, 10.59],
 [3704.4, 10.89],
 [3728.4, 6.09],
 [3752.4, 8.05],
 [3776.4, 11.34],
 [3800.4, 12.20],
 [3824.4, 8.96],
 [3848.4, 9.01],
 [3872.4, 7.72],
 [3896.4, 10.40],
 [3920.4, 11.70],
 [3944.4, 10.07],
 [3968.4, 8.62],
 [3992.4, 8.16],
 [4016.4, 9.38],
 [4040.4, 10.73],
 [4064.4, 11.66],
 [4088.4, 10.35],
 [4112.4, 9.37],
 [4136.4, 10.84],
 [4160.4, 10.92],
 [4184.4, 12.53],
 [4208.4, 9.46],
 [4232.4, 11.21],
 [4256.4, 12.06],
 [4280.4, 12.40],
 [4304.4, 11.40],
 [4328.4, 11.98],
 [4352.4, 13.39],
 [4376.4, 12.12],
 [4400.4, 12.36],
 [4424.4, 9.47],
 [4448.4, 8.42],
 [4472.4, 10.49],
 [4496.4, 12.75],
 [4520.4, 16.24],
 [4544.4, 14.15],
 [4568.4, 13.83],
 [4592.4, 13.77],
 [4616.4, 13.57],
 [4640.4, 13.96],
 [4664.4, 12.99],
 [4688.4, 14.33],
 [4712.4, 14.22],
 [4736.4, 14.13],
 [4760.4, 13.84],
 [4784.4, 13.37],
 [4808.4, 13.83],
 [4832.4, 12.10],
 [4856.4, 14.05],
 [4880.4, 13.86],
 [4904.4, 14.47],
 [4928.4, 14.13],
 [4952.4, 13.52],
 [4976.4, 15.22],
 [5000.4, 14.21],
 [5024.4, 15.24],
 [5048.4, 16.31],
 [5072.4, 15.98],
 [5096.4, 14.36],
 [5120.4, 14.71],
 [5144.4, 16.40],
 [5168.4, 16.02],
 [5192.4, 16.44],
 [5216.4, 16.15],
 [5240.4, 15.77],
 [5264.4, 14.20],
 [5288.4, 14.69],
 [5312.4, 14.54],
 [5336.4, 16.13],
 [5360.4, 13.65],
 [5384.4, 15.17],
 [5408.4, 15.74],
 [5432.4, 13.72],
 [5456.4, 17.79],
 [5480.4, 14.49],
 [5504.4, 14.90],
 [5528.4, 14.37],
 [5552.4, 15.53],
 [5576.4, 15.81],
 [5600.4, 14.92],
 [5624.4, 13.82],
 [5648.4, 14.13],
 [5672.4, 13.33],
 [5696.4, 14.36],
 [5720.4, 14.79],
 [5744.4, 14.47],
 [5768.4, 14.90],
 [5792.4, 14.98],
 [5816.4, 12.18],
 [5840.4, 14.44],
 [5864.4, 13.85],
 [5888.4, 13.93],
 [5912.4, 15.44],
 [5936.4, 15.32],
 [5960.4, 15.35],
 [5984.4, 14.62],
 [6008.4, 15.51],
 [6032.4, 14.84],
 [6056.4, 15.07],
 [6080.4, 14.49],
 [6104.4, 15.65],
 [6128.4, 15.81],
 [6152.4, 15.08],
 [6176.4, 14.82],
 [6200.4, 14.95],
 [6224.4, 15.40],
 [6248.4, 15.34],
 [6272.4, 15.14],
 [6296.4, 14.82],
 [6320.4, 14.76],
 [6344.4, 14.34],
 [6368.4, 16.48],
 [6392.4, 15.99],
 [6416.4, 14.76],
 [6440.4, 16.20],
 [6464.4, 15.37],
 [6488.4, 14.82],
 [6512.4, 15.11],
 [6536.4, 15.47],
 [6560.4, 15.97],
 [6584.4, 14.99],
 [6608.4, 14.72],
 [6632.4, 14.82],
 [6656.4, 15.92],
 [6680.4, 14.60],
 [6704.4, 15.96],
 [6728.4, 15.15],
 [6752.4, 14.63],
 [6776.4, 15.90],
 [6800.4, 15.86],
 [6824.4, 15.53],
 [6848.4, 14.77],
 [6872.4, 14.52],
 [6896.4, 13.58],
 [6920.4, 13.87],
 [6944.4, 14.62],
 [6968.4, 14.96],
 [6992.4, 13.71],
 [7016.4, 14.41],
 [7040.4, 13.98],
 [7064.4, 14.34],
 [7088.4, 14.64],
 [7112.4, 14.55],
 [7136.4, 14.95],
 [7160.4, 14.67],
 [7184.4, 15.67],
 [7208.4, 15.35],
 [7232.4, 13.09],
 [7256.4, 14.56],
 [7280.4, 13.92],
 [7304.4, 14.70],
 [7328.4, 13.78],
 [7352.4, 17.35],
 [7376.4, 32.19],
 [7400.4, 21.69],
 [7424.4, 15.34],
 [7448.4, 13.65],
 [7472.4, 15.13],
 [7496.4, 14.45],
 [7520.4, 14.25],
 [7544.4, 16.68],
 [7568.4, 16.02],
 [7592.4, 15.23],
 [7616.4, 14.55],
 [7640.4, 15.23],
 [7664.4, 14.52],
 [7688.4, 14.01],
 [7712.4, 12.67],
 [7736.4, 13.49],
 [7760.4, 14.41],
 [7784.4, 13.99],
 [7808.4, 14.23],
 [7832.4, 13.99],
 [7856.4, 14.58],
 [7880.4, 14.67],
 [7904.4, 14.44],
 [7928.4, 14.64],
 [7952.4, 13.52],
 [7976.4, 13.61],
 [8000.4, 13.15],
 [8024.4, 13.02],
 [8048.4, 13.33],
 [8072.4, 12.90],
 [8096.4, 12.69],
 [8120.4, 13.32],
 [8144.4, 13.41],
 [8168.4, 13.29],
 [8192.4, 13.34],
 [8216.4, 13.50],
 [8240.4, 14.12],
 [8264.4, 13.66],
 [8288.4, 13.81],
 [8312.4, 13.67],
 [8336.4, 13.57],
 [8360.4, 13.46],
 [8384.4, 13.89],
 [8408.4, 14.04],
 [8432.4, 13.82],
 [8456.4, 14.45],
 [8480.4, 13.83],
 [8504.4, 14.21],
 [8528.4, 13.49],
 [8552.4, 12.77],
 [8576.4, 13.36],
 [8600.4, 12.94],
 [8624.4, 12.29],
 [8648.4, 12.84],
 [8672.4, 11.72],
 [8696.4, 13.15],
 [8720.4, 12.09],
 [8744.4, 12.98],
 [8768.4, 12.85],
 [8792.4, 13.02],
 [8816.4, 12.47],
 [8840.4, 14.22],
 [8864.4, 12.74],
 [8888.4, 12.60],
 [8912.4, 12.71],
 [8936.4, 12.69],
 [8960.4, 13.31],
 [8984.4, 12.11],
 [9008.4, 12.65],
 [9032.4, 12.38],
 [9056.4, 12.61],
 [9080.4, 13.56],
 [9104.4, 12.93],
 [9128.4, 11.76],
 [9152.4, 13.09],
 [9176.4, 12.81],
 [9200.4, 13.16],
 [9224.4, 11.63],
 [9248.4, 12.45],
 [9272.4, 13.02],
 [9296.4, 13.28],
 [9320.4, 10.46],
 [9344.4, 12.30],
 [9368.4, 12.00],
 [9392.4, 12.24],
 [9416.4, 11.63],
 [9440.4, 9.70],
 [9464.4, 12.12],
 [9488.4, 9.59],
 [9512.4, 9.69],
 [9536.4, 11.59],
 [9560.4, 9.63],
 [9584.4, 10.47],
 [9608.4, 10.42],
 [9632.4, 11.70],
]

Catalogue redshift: 0.12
